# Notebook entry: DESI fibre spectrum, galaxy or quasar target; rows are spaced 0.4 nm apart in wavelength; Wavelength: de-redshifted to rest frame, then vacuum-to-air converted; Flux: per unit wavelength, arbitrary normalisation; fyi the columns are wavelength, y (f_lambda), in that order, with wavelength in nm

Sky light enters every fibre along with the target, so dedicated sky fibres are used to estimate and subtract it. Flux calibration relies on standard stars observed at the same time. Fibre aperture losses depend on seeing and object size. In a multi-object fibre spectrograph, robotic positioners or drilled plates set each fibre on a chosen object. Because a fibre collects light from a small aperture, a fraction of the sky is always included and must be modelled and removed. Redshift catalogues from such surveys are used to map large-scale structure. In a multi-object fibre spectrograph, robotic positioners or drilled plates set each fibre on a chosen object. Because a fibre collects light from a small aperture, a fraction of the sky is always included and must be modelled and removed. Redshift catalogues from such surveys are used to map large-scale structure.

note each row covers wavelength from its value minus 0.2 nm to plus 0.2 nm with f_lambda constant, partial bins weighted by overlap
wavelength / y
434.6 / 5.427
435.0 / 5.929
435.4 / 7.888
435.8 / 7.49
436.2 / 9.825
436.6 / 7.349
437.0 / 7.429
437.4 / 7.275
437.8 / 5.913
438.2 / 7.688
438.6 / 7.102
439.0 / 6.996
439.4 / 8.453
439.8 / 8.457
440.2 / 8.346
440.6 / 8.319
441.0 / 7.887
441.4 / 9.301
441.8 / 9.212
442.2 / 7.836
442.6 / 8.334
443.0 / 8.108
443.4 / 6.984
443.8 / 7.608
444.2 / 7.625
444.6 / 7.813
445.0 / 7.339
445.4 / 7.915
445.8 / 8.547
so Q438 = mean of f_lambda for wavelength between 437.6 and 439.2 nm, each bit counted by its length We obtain 6.92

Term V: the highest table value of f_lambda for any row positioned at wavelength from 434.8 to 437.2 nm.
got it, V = 9.825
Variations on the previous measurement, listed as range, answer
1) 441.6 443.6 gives 9.212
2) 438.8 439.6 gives 8.453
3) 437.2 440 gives 8.457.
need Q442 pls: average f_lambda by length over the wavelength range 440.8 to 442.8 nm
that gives 8.51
